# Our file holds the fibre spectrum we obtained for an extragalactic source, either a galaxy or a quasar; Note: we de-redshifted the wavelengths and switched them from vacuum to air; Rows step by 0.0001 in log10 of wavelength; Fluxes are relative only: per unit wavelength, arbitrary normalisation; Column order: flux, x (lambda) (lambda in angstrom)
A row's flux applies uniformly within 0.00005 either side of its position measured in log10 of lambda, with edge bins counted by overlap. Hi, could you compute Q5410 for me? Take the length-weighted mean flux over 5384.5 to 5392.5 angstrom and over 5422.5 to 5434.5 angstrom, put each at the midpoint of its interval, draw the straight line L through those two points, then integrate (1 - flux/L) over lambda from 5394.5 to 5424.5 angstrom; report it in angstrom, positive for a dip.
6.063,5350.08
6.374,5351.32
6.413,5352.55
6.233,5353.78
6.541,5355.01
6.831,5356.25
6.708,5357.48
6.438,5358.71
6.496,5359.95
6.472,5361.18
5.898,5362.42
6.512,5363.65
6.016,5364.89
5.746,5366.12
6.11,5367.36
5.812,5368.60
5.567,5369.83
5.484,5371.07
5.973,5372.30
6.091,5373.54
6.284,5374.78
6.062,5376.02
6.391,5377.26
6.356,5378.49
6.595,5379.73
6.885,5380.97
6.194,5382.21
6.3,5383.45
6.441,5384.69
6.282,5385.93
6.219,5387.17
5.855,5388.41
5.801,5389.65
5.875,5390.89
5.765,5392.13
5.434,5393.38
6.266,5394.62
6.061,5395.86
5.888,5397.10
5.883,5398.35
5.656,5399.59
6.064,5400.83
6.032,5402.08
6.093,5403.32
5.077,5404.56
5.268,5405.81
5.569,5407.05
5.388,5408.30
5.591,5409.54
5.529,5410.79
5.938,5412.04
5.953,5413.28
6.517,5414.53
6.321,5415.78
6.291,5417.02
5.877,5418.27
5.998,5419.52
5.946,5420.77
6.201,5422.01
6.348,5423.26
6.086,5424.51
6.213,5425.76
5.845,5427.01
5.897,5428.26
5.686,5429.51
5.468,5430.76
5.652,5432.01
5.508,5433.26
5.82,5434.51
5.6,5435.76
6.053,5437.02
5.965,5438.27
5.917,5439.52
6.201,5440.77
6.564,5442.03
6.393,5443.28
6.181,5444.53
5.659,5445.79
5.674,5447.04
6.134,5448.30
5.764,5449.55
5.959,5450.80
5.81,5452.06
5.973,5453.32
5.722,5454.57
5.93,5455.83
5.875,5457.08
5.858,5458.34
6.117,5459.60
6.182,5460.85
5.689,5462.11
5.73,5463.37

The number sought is 0.2 angstrom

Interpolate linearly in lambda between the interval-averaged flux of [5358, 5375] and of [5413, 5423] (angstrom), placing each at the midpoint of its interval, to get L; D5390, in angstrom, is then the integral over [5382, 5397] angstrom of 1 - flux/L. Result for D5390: 0.2 angstrom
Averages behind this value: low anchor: 6.06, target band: 6.03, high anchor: 6.15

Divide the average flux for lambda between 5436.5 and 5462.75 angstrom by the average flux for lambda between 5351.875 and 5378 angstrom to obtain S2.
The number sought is 1.0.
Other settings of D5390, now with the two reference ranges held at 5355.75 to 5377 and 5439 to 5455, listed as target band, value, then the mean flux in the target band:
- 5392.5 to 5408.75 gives 0.9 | 5.75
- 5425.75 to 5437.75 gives 0.5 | 5.75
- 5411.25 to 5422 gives -0.1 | 6.1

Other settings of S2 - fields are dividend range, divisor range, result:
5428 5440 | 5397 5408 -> 1.01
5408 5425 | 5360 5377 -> 1.00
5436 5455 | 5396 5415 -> 1.04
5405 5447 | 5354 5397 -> 0.96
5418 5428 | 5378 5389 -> 0.96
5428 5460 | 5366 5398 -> 0.97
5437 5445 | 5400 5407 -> 1.09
